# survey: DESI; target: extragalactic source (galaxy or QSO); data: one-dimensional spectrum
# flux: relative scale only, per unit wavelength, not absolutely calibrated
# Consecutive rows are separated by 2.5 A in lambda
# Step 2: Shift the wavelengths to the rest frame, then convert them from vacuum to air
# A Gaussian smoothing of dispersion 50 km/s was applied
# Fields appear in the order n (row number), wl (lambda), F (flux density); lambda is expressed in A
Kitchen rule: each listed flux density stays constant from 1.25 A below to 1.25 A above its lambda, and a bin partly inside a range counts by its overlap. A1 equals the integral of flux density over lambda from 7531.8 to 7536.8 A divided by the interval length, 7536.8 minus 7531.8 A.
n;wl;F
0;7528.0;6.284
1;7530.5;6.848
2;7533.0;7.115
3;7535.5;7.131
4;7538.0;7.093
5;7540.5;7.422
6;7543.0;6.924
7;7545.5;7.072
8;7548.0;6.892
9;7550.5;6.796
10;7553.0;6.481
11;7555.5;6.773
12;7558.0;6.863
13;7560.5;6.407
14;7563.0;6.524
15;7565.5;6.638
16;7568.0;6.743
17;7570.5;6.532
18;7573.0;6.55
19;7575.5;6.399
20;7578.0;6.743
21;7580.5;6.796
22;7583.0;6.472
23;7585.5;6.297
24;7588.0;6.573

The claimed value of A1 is 7.12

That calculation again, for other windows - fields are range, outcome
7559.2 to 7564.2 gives 6.47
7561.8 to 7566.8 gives 6.58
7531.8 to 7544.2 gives 7.14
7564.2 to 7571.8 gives 6.64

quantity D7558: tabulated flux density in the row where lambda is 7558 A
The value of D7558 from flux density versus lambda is 6.863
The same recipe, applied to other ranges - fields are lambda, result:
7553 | 6.481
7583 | 6.472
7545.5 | 7.072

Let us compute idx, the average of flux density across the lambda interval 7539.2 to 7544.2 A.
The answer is 7.17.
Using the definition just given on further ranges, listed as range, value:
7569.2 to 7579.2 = 6.56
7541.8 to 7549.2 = 6.96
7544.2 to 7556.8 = 6.8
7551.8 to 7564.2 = 6.61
